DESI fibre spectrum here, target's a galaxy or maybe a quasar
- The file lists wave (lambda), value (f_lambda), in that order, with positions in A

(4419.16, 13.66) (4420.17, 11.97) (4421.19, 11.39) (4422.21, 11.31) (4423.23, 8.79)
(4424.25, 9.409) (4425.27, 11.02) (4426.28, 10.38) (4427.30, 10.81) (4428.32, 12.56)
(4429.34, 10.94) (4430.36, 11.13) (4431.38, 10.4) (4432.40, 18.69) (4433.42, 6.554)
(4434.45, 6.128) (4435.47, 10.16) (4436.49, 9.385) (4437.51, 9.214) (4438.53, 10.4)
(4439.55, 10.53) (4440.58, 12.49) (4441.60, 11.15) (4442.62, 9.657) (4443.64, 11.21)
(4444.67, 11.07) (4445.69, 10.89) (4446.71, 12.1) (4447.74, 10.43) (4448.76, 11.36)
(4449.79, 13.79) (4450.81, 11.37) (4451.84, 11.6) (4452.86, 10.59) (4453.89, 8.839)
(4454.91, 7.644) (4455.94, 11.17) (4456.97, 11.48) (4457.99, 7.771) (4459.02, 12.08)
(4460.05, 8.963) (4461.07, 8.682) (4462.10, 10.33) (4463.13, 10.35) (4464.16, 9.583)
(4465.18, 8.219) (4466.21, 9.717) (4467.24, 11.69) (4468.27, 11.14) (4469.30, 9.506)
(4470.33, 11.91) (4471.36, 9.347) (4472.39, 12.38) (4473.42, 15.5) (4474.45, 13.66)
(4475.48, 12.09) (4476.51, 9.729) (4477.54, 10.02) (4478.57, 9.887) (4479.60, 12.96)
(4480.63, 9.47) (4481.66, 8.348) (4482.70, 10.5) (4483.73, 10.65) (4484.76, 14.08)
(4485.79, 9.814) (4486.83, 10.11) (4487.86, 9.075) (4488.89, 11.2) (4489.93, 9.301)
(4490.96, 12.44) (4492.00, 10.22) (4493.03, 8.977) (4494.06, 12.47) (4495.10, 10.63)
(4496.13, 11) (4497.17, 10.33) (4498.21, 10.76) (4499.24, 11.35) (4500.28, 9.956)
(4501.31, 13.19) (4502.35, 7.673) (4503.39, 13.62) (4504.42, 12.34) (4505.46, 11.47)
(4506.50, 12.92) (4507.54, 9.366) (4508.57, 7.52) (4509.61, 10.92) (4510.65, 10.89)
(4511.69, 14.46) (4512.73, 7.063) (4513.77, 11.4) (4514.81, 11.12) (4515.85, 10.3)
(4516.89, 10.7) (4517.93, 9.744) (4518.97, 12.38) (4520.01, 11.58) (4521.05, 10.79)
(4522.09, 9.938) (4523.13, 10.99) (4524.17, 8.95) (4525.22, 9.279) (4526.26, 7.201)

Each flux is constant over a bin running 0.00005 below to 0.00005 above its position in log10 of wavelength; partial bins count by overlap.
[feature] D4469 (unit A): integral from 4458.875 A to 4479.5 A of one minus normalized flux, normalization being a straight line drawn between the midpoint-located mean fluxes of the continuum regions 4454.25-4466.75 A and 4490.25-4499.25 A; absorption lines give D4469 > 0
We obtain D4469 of -1.6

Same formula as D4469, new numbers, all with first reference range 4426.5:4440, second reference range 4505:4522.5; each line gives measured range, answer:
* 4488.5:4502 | -0.2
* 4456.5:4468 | 0.7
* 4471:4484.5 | -0.7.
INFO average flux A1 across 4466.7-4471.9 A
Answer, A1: 10.7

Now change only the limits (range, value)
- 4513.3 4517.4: 10.9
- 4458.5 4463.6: 10.1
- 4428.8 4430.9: 11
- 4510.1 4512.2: 12.6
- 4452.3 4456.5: 9.6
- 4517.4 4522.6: 10.9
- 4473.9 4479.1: 11.1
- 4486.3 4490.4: 9.91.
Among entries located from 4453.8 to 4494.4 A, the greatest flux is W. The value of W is 15.5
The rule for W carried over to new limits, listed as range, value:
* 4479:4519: 14.46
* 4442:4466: 13.79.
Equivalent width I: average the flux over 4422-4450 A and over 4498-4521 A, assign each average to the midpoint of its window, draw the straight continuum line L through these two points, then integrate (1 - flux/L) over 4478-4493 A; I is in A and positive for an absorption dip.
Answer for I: 0.5 A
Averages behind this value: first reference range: 10.7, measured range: 10.5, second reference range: 10.9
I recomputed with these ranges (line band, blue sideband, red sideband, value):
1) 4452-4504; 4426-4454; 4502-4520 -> 1.22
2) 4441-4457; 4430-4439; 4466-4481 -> -0.41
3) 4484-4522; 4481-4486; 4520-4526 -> -1.83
